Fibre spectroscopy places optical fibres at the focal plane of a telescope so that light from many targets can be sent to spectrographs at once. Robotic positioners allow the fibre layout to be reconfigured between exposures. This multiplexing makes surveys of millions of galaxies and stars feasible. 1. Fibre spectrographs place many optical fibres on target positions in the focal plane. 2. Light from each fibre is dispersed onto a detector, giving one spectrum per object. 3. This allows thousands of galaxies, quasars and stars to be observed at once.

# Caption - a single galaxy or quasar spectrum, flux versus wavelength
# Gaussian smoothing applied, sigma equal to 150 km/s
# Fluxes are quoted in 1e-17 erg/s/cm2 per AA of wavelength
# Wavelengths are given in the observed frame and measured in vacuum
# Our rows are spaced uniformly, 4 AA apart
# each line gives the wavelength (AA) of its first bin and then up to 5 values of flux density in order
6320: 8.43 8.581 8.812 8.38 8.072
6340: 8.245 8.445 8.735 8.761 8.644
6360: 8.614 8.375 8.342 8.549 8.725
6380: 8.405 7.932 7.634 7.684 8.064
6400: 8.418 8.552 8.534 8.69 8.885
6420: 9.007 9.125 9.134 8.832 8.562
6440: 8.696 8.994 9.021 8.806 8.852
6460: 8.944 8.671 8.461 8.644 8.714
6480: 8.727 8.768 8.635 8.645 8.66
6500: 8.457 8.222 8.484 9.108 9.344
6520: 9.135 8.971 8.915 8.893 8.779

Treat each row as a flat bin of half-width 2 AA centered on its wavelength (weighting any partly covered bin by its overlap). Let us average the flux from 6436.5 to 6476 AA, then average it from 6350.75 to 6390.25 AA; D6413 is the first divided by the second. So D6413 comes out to 1.05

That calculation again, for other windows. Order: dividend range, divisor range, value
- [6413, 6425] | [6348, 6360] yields 1.03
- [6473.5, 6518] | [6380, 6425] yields 1.04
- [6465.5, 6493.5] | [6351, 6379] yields 1.01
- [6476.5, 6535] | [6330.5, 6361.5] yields 1.03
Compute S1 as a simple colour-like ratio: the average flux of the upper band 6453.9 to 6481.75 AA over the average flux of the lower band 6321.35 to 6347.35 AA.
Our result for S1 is 1.03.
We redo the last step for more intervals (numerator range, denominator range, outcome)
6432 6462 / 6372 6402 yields 1.08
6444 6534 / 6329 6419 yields 1.04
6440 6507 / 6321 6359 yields 1.02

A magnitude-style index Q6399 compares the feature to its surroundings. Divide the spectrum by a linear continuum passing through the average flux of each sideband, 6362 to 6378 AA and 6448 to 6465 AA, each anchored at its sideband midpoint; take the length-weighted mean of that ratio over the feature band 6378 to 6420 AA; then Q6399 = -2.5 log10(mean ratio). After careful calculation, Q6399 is 0.04 mag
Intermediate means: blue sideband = 8.5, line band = 8.31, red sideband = 8.85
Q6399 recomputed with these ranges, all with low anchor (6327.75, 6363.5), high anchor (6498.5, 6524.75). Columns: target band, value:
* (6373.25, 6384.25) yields 0.02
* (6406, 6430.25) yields -0.03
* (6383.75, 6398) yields 0.10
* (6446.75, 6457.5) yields -0.02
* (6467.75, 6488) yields 0.01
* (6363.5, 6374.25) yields 0.01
